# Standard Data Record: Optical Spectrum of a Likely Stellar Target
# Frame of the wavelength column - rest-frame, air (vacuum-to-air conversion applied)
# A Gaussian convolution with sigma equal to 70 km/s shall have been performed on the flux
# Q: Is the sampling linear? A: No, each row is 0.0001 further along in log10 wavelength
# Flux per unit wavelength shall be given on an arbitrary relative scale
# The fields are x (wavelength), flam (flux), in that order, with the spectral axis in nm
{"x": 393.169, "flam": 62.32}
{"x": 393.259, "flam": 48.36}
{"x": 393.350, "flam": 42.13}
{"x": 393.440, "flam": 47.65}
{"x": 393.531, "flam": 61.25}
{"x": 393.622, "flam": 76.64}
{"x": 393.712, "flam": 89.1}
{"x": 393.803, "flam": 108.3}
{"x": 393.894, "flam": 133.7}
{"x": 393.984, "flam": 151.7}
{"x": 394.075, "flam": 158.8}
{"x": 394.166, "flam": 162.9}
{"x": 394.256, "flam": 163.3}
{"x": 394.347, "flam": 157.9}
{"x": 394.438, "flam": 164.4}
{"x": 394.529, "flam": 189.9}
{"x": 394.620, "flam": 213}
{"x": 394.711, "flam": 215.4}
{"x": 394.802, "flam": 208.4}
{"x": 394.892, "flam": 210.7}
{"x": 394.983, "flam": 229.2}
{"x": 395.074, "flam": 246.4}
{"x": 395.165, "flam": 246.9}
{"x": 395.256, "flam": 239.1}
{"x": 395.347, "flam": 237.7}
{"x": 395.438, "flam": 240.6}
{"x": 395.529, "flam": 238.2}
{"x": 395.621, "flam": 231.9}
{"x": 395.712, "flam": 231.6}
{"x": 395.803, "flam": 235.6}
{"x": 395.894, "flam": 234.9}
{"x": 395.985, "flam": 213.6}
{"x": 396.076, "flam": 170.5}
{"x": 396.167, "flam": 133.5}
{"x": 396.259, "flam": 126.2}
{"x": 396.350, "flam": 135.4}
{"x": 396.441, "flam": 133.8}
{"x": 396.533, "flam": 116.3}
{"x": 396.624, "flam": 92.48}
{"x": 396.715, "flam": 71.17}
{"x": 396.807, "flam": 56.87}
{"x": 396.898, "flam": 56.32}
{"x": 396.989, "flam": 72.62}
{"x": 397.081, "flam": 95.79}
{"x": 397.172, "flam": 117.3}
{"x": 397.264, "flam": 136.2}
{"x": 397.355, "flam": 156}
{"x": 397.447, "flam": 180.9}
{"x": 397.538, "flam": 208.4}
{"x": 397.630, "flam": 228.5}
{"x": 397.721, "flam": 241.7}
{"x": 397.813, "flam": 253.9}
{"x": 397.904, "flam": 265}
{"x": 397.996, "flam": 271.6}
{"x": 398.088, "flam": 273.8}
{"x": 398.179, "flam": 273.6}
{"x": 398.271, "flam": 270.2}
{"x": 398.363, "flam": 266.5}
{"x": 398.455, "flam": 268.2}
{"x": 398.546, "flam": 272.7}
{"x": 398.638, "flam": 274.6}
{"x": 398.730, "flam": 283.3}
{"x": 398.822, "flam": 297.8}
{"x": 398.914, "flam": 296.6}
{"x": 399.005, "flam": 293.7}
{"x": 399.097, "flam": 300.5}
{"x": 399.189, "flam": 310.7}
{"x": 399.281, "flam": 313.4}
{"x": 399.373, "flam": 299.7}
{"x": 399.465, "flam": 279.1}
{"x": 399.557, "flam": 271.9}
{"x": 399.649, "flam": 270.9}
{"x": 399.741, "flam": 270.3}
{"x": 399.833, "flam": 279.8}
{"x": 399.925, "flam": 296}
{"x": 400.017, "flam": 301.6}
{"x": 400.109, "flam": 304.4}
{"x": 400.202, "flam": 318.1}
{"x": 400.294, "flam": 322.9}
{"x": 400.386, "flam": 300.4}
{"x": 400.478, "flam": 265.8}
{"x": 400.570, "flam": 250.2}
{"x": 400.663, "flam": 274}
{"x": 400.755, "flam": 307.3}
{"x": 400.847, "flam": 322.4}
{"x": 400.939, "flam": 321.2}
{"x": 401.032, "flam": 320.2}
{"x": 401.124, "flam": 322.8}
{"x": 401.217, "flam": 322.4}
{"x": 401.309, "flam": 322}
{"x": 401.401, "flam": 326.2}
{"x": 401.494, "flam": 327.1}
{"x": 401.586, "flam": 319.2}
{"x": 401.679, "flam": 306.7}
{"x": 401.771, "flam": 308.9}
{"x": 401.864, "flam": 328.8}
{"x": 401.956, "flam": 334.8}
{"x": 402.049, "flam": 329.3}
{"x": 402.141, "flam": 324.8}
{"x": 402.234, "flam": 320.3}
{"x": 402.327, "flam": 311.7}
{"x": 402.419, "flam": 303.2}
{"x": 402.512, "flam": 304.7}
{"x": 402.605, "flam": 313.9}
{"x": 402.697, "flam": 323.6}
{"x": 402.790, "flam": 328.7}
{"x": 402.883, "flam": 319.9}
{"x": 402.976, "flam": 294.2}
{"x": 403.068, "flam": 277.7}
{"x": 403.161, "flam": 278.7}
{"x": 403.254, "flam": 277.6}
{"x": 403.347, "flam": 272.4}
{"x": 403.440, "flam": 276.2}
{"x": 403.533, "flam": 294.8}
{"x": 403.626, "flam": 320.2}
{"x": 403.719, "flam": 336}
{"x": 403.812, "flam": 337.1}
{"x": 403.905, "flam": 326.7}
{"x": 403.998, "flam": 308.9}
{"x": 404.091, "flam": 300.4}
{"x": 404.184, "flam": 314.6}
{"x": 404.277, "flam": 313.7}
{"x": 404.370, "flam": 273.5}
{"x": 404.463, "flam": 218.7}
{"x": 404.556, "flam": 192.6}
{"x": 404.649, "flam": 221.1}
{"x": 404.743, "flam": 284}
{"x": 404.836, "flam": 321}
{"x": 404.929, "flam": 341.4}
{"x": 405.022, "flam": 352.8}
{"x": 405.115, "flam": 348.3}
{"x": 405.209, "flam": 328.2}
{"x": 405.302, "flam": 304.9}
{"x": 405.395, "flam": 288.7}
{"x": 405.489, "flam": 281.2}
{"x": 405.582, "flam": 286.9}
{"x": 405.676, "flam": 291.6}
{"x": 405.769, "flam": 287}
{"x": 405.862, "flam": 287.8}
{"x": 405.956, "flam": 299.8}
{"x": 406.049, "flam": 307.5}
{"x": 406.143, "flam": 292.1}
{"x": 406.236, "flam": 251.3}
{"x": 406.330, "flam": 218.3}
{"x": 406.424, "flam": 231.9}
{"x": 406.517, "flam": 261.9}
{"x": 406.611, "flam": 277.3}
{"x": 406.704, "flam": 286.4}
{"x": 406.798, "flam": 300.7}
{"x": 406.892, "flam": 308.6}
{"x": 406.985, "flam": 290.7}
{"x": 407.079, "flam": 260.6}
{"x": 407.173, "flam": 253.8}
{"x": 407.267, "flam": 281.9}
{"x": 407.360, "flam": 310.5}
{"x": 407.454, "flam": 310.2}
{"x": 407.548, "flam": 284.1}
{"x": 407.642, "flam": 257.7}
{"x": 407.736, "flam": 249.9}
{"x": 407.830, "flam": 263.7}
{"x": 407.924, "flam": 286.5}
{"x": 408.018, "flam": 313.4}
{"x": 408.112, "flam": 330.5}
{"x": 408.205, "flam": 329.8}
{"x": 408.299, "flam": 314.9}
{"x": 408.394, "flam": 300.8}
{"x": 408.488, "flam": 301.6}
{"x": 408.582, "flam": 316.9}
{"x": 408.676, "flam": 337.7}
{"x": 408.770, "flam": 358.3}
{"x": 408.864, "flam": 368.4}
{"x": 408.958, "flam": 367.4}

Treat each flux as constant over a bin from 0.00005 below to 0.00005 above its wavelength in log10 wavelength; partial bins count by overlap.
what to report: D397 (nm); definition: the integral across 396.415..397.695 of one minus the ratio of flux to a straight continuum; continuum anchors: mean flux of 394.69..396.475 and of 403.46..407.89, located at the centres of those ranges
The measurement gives 0.56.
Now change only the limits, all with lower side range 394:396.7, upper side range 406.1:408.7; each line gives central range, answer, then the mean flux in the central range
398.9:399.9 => -0.302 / 290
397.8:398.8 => -0.269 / 271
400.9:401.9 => -0.343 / 320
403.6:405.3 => -0.255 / 302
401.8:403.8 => -0.475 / 309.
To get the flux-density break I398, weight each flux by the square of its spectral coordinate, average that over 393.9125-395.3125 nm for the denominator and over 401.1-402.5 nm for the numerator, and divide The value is 1.69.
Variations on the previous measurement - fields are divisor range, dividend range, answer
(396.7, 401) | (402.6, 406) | 1.22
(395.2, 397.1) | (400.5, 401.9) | 1.98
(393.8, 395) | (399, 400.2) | 1.69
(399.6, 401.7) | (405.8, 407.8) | 0.94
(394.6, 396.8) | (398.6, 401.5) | 1.60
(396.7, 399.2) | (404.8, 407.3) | 1.38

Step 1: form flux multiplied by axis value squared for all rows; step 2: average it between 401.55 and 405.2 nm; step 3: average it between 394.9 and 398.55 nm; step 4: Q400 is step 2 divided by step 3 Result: 1.6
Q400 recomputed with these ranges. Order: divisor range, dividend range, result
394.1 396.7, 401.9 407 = 1.62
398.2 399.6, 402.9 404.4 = 1.08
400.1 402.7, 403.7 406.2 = 0.97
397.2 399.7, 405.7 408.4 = 1.14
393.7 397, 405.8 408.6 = 1.76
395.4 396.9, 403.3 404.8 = 1.84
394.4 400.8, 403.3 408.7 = 1.33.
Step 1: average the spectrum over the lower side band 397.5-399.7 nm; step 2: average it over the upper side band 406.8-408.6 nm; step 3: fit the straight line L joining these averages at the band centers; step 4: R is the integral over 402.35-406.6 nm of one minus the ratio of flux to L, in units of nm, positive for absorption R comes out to -0.10 nm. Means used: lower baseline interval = 275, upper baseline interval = 293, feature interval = 293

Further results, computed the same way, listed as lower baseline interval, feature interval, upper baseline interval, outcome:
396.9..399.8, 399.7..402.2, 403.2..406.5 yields -0.44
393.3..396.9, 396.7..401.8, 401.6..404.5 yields -0.42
